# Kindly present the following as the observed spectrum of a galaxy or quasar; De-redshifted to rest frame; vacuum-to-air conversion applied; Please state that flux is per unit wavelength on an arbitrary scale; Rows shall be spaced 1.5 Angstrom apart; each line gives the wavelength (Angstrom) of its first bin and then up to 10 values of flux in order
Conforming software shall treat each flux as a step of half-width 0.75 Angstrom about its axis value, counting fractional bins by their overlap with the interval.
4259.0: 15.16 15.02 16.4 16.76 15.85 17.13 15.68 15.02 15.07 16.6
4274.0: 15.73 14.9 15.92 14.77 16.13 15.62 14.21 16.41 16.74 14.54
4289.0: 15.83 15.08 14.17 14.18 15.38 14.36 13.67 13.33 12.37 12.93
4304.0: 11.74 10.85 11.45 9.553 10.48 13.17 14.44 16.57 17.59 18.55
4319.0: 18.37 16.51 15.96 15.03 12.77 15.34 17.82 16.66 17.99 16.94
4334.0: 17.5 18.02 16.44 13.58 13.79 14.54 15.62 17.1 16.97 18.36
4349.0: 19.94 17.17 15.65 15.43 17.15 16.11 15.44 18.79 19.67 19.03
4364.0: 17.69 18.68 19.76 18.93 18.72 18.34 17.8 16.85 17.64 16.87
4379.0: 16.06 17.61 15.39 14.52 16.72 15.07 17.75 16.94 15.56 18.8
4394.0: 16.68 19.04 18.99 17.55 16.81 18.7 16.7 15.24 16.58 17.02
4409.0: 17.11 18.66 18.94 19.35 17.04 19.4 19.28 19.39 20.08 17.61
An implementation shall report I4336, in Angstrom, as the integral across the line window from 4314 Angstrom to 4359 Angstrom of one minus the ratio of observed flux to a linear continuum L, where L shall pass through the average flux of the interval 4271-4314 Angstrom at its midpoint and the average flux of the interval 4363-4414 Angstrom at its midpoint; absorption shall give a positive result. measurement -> -2.5 Angstrom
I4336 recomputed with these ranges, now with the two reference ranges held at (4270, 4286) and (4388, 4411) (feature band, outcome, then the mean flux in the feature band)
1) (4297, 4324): 3.44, 14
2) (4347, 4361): -0.45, 17.2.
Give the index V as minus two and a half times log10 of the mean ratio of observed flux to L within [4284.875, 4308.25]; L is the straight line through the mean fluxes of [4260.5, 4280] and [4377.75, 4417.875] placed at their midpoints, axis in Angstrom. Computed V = 0.17 mag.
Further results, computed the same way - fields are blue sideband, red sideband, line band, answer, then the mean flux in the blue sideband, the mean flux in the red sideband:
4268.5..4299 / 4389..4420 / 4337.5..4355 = 0.021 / 15.2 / 17.8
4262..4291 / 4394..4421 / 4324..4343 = 0.052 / 15.7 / 18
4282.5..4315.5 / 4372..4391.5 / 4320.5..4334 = -0.103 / 13.7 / 16.6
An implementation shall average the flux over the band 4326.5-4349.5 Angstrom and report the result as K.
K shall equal 16.7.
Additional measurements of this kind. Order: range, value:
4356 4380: 17.9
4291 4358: 15.3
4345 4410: 17.3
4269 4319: 14.5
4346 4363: 17.5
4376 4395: 16.6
